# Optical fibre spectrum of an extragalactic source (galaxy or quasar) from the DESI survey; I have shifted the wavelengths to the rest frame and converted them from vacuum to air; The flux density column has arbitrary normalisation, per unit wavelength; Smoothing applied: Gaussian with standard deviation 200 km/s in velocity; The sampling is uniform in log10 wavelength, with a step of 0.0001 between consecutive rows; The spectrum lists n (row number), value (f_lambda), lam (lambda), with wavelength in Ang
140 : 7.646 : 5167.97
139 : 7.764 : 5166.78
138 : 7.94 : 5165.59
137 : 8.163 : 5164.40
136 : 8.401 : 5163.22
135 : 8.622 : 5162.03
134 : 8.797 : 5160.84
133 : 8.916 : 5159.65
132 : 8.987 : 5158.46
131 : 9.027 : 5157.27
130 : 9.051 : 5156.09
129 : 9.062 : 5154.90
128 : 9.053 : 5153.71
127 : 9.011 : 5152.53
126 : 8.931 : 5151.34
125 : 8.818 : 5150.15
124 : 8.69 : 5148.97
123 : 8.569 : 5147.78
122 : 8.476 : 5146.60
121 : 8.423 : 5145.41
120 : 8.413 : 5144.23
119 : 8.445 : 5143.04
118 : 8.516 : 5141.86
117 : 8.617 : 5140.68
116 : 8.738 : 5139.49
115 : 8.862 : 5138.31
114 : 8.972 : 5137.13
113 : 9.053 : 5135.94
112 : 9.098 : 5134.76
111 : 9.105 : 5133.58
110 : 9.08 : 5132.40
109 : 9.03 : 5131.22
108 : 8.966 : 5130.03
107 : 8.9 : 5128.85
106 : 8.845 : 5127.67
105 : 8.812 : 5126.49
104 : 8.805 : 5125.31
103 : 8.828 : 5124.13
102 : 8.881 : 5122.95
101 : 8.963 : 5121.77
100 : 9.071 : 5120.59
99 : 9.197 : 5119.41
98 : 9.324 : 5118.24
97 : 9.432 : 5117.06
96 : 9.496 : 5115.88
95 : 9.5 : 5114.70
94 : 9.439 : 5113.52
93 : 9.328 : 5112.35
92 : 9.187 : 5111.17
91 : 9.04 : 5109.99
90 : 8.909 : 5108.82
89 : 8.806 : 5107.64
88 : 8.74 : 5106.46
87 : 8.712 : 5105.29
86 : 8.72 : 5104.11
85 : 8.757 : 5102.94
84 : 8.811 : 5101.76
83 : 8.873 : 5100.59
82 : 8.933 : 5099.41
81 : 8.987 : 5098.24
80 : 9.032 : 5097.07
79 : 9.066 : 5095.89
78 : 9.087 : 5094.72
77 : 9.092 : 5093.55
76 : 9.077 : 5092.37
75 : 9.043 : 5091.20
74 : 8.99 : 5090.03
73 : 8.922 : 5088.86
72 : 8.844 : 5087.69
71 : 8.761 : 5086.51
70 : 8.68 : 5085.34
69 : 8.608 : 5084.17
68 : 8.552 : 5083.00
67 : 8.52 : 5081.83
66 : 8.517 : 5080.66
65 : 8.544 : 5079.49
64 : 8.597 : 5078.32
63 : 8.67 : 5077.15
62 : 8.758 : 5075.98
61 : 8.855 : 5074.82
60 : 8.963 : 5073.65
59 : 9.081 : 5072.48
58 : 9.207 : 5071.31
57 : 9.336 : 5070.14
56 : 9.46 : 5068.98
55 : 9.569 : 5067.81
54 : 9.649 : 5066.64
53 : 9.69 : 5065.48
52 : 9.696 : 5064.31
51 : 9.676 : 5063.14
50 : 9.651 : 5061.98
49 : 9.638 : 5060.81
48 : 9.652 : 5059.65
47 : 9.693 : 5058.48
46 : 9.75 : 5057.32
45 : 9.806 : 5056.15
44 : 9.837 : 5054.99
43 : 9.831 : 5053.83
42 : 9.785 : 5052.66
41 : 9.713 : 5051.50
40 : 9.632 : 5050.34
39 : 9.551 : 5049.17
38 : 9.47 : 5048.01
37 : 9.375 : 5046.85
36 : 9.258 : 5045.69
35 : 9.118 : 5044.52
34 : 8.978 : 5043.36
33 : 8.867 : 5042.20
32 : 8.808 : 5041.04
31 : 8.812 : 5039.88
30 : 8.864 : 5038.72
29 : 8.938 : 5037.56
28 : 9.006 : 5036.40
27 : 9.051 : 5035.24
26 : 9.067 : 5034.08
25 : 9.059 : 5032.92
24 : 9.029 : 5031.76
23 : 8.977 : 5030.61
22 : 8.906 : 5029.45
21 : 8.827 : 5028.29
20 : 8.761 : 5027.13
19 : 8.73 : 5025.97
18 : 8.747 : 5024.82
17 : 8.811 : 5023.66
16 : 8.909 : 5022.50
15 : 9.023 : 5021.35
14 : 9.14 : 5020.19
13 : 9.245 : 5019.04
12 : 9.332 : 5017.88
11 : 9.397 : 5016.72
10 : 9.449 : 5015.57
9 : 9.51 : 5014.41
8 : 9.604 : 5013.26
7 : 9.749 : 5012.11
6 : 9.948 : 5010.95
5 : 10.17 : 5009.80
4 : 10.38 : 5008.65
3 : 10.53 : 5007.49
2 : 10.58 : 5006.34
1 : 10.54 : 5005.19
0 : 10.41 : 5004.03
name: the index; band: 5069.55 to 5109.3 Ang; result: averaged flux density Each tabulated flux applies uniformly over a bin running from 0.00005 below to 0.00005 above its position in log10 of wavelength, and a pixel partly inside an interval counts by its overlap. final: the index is 8.85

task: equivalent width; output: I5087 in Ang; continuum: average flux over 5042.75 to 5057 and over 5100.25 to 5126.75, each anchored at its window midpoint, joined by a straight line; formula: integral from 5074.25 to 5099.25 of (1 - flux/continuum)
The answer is 1.1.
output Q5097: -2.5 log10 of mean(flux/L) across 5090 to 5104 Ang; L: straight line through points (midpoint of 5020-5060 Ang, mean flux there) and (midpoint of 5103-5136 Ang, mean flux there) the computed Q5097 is 0.01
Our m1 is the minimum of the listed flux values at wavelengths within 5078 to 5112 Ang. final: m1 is 8.517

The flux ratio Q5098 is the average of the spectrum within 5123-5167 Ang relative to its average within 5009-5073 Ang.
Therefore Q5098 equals 0.94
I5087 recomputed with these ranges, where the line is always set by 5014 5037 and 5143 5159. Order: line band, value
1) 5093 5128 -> -0.59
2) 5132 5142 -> -0.10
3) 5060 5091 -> -0.40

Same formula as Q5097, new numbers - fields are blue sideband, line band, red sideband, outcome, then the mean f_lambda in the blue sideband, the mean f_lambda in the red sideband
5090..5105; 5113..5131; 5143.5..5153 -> -0.034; 8.95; 8.65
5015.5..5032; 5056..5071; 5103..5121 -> -0.066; 9.01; 9.12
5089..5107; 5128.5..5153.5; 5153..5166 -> 0.001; 8.93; 8.75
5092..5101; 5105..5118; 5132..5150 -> -0.028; 9.01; 8.74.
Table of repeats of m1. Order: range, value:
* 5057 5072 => 9.207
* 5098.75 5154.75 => 8.413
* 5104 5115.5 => 8.712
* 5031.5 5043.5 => 8.808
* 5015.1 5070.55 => 8.73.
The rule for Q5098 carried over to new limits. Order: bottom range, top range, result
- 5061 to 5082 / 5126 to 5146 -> 0.96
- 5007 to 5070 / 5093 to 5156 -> 0.95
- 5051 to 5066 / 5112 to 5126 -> 0.94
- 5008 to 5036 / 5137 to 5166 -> 0.94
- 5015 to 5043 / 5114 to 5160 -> 0.99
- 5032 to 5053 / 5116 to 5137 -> 0.98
